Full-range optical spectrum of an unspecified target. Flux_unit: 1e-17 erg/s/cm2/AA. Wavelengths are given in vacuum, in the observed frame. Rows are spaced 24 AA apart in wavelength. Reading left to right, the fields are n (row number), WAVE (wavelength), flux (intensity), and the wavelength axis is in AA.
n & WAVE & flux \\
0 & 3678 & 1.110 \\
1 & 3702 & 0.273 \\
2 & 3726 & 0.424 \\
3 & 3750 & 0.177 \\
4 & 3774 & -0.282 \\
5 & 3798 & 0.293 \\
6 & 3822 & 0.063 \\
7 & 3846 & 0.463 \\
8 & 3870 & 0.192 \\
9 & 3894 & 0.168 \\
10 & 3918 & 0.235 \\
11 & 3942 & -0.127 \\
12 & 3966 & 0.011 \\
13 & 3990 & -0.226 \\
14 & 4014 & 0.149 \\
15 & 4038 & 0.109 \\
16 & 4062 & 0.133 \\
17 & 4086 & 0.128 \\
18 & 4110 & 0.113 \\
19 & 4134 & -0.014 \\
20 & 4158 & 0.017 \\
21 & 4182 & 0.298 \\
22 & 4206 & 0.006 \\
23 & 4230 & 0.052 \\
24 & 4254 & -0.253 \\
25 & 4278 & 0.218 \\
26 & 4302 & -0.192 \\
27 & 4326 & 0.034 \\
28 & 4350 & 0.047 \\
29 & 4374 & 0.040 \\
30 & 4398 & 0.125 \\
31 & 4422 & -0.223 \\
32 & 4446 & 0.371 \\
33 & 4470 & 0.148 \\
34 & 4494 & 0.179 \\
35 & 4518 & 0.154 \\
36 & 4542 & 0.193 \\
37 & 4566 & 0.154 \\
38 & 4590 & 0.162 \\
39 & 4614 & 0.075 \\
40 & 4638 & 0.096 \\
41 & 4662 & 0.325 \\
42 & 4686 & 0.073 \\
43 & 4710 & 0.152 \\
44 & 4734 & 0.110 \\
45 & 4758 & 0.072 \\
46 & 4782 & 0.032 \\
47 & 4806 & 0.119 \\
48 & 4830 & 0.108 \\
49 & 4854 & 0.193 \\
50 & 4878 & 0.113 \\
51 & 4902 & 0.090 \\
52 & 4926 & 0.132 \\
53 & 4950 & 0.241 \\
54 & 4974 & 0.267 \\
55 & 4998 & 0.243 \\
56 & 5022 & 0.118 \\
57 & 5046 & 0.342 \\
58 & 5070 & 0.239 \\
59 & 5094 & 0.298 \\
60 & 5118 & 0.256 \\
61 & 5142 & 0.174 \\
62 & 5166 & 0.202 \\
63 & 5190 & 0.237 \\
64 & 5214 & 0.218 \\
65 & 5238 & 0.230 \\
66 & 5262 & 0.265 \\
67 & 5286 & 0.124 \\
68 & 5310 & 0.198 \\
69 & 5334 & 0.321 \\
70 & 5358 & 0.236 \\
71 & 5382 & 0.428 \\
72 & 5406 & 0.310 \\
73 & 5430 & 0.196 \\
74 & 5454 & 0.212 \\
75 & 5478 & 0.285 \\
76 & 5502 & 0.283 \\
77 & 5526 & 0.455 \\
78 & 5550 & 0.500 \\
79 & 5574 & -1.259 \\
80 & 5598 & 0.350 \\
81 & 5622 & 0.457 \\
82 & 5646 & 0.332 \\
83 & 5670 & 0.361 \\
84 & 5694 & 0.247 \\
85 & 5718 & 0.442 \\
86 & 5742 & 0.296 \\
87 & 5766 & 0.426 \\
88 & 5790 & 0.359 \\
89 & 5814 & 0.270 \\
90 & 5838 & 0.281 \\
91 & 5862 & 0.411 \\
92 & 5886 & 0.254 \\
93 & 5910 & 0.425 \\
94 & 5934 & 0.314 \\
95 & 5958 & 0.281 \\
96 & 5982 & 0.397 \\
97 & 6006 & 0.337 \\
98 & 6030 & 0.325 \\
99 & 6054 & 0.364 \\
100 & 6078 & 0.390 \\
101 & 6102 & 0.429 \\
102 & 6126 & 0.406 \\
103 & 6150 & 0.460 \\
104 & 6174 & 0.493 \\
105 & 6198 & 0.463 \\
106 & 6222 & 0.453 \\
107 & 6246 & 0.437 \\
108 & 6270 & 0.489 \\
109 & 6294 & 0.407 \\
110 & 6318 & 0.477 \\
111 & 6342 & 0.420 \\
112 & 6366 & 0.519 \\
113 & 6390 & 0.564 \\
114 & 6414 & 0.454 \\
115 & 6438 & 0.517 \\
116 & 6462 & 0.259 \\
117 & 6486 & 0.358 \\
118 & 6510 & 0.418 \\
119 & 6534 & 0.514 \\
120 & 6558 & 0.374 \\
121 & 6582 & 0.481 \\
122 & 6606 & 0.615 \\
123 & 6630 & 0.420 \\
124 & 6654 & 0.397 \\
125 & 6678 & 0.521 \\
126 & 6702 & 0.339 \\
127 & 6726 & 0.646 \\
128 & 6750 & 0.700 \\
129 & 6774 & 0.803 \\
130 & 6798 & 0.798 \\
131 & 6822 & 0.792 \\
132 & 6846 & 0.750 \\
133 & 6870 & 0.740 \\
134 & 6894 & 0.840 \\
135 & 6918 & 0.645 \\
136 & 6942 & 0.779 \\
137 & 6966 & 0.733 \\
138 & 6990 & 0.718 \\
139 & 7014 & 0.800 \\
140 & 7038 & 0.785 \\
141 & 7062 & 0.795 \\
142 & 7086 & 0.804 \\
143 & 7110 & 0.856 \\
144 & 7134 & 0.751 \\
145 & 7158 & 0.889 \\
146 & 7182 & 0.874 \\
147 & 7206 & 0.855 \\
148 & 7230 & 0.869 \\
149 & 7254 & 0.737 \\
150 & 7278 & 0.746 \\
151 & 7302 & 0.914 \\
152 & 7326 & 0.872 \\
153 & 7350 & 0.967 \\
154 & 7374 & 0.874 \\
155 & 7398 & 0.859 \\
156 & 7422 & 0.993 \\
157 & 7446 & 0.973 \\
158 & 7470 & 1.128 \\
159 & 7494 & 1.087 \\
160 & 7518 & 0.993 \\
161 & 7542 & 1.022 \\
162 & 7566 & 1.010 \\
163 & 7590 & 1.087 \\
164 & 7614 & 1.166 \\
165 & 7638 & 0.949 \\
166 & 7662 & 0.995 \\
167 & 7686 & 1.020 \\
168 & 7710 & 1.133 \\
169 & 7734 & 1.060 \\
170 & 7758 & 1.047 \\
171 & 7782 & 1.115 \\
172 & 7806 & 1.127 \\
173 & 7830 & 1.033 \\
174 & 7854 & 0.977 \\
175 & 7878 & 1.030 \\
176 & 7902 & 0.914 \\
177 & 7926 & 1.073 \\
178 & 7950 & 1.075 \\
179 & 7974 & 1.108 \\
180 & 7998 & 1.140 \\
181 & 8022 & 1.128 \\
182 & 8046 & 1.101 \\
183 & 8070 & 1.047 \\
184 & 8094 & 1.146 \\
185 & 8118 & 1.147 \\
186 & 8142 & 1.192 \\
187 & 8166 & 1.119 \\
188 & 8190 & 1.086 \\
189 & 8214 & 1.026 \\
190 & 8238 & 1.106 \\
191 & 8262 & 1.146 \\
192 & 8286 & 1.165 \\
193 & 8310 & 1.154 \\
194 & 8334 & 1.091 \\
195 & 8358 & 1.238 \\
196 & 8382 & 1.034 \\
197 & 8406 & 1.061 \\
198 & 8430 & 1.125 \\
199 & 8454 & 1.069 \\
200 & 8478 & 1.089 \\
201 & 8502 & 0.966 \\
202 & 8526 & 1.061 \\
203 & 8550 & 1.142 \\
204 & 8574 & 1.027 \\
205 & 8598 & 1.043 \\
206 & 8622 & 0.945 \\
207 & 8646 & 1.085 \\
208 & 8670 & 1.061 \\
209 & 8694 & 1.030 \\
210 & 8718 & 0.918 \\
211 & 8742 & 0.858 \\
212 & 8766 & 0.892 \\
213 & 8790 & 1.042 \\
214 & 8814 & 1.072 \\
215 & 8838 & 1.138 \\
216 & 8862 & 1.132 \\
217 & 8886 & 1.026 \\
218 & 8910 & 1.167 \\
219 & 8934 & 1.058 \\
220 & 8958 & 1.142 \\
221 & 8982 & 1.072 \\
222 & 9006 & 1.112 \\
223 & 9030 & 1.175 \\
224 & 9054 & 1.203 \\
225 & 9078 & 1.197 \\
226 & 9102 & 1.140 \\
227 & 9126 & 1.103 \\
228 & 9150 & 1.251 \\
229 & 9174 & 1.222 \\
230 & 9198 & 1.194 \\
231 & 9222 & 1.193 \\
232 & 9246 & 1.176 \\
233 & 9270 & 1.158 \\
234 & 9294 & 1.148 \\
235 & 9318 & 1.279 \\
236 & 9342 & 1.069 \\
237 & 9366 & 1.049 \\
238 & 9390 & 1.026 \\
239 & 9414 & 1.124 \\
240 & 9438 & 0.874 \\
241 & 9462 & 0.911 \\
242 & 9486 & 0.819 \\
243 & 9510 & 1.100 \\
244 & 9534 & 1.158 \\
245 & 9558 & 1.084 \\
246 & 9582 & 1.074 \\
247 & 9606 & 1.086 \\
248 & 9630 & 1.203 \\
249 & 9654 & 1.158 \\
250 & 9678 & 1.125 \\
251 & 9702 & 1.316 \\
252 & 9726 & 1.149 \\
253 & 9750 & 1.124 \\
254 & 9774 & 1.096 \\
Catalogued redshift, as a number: 0.688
